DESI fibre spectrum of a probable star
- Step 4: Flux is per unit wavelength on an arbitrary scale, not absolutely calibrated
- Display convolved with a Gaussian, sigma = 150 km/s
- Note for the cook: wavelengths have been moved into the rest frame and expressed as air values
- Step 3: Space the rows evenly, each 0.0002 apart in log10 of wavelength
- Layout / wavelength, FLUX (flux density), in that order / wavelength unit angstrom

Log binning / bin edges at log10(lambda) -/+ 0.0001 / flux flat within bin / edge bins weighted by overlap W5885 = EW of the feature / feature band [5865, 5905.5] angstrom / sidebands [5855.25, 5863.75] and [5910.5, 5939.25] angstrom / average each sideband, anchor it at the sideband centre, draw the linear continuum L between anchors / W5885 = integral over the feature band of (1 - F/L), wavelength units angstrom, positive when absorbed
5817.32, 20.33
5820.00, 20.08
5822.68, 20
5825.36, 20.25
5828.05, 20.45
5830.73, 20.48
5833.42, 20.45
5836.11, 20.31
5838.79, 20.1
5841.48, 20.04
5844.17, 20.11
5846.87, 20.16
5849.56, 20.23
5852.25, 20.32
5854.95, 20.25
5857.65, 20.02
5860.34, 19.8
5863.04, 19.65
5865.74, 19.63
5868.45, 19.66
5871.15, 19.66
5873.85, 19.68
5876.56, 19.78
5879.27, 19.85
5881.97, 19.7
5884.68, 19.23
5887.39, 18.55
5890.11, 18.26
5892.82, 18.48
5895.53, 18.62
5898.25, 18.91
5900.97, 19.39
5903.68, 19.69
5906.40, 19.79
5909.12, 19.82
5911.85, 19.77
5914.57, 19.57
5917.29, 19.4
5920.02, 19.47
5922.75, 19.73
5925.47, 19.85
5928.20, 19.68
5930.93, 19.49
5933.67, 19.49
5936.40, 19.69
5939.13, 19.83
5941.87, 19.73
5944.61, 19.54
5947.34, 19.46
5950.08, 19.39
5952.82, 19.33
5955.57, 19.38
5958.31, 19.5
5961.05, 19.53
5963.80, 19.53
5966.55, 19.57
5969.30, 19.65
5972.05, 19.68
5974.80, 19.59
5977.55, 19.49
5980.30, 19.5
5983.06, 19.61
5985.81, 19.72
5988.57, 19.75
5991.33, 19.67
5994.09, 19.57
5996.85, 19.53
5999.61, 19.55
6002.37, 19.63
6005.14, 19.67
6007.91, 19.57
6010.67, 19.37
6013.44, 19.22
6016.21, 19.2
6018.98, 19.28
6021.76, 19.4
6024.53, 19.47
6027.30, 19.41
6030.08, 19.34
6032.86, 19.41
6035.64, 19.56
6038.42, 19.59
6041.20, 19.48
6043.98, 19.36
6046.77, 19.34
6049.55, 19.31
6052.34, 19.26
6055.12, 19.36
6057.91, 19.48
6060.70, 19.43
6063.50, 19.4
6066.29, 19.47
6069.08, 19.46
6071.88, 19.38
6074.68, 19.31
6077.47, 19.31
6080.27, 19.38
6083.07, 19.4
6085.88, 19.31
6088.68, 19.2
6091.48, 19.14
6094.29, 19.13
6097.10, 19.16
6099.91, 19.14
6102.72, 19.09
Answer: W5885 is 1.07 angstrom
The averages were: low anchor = 19.9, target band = 19.3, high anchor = 19.6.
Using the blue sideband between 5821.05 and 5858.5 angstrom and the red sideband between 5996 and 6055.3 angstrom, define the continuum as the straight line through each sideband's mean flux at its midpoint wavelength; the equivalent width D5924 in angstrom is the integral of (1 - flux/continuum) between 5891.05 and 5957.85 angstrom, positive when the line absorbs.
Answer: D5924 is 1.3 angstrom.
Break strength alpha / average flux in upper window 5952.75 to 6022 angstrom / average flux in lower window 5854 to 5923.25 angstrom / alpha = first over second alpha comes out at 1.00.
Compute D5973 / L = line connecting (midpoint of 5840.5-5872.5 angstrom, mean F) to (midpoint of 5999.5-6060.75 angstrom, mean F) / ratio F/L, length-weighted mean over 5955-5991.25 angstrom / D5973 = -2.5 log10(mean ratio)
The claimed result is 0.00 mag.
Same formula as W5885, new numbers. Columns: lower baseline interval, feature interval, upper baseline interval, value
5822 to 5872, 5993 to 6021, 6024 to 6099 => 0.1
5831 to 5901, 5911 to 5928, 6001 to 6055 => 0.0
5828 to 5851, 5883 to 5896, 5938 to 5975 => 0.8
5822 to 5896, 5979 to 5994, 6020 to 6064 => -0.1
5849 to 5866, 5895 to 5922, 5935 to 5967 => 0.4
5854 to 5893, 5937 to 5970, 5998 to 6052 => -0.1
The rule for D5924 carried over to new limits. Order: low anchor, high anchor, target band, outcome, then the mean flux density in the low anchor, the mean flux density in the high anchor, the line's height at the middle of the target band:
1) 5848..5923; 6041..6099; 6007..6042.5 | 0.0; 19.5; 19.3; 19.4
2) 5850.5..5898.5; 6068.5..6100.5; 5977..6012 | -0.4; 19.5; 19.3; 19.4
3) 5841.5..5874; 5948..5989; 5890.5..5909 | 0.6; 19.9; 19.5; 19.8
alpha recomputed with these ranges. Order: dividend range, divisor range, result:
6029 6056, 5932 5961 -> 0.99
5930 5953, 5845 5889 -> 0.99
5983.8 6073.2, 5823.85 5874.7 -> 0.97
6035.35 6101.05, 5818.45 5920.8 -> 0.98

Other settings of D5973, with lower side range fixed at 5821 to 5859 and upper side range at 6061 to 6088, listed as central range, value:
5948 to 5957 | 0.025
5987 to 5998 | 0.002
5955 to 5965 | 0.016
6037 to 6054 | 0.004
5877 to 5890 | 0.045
